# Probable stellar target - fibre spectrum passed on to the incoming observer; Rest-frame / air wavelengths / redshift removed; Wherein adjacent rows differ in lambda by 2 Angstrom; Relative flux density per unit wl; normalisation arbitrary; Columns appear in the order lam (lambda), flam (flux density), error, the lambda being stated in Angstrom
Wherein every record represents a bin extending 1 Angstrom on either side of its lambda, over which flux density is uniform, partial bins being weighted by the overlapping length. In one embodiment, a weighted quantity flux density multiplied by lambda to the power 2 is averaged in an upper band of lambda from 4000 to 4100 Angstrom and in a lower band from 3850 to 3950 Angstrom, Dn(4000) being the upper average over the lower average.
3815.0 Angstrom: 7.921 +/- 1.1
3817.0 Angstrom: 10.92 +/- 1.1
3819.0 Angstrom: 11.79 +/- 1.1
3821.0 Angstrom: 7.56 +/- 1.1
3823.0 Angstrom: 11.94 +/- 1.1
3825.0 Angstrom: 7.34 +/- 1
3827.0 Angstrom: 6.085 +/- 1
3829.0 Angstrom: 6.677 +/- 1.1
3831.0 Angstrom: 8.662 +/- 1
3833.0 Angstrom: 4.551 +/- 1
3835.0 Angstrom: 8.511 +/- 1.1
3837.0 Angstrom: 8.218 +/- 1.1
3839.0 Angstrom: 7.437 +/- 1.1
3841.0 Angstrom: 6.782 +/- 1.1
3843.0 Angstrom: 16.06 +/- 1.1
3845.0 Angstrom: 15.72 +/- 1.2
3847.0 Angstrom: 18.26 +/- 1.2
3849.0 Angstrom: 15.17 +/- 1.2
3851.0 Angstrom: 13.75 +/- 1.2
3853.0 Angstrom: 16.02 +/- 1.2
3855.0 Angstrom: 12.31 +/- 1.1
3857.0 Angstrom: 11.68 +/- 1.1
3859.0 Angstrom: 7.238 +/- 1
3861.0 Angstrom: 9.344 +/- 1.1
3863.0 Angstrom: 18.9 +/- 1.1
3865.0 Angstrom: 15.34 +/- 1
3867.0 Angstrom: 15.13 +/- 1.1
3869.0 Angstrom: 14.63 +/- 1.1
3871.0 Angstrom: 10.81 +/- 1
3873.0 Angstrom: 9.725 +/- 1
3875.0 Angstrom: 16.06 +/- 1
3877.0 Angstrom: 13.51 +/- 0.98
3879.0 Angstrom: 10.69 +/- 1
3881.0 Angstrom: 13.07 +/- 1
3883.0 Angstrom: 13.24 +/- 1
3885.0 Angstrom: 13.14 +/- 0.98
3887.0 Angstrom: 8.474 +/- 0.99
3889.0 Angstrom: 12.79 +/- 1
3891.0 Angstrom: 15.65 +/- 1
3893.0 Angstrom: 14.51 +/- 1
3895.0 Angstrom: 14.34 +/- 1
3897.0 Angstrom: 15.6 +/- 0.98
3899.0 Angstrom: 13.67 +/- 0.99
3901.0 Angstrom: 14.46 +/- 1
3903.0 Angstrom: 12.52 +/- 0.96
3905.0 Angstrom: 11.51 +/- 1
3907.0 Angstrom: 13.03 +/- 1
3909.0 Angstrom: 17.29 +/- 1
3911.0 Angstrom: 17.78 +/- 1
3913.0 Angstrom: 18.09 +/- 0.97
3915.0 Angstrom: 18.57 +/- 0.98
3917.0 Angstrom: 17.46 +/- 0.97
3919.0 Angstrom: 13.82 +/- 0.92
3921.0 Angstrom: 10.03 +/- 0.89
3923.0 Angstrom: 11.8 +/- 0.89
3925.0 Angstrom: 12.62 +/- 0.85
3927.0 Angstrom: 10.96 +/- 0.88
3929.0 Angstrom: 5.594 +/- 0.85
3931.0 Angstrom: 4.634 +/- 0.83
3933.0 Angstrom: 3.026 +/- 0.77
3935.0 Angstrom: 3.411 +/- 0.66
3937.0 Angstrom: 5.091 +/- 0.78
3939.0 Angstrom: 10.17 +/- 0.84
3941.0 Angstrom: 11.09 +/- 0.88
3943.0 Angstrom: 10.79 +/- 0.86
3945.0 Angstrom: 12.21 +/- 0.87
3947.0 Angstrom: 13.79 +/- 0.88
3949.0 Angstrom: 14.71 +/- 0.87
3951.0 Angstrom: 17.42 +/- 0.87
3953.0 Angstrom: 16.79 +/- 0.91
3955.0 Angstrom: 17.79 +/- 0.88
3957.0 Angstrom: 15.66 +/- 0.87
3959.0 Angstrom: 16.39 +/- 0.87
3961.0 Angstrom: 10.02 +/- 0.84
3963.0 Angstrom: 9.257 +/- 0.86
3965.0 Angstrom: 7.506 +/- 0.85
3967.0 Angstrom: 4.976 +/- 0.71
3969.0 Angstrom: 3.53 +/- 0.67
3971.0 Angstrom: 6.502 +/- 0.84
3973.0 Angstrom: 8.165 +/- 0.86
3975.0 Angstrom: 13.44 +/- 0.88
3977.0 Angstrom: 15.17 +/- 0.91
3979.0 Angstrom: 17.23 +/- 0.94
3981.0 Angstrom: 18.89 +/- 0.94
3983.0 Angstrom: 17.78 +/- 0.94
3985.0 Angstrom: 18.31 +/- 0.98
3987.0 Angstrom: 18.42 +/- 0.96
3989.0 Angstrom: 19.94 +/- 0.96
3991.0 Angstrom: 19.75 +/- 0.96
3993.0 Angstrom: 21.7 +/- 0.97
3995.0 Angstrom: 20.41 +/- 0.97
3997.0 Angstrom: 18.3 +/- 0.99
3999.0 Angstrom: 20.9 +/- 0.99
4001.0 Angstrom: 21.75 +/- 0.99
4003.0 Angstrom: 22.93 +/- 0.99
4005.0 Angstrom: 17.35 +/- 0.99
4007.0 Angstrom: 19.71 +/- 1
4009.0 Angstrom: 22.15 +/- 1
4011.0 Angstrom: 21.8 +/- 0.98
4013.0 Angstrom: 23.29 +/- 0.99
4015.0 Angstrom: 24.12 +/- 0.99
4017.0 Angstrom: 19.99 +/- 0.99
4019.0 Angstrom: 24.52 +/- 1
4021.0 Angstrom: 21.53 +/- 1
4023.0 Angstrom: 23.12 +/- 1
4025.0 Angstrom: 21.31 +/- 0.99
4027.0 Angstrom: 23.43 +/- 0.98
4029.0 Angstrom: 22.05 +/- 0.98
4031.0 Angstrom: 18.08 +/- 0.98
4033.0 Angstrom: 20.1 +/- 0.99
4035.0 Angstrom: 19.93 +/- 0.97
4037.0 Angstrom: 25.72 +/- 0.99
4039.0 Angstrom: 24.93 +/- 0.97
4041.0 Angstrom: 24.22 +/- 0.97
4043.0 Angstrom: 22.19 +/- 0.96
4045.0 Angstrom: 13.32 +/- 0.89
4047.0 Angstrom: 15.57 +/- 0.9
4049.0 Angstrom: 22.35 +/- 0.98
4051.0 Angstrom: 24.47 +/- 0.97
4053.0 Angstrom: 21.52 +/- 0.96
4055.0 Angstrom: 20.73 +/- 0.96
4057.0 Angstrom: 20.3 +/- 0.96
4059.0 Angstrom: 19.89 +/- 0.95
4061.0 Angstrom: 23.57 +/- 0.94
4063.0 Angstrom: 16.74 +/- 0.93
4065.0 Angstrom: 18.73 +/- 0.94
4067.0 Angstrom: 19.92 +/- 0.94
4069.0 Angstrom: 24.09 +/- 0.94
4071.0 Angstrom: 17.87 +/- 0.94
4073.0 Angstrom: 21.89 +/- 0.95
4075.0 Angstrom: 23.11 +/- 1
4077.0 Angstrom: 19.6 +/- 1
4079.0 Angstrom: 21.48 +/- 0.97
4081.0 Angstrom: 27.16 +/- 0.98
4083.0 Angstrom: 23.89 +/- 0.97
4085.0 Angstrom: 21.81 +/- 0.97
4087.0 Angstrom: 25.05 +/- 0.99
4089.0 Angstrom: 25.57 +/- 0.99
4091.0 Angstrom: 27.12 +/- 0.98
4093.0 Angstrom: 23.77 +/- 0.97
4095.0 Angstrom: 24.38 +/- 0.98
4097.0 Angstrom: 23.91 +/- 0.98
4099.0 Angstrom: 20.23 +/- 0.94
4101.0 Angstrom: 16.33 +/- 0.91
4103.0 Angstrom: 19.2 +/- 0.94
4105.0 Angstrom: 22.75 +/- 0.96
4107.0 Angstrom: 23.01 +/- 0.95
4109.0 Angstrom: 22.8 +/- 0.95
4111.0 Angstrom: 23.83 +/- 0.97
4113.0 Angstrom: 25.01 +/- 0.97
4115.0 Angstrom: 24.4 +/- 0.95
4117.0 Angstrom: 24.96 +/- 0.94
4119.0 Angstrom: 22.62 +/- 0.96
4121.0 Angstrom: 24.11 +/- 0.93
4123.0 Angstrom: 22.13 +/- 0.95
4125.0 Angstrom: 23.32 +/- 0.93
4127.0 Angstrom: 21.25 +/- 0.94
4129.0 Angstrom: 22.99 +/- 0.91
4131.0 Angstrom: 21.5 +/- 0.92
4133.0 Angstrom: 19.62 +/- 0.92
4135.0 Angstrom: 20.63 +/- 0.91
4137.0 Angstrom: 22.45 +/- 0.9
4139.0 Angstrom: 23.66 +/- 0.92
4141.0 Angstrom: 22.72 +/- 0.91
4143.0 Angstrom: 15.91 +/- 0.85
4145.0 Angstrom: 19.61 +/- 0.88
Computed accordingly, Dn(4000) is 1.89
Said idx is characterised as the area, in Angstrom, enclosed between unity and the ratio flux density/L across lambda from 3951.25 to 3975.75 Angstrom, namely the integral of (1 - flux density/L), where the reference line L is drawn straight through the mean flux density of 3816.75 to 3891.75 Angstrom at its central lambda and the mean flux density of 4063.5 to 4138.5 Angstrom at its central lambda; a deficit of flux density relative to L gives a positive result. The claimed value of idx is 8.0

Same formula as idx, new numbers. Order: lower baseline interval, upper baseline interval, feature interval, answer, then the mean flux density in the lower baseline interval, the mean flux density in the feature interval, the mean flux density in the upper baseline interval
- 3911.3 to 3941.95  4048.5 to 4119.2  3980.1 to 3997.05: -4.6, 10.6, 19.3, 22.3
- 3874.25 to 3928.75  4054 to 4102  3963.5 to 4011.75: 4.1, 13.8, 16.4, 22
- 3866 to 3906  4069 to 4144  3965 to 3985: 6.1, 13.2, 11.9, 22.5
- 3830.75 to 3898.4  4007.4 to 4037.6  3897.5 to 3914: 0.2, 12.6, 14.8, 22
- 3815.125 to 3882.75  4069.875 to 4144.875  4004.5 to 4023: -3.3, 11.5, 21.8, 22.5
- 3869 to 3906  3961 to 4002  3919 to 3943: 9.5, 13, 8.39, 15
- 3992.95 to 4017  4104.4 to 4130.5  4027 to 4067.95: 2.2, 21.1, 20.8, 23.3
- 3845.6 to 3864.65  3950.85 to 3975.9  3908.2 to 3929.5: -3.4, 13.7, 14.2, 11.1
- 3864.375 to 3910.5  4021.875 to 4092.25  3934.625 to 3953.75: 5.4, 13.5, 11.7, 21.7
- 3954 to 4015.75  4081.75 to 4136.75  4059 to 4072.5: 0.3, 16.5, 20.2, 22.8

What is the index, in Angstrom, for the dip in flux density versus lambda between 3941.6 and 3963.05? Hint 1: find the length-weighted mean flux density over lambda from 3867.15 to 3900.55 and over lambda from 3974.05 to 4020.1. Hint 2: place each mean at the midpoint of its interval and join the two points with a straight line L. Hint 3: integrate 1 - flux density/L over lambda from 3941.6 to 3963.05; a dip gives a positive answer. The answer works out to 3.8 Angstrom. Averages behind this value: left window 13.2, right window 19.9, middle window 14.2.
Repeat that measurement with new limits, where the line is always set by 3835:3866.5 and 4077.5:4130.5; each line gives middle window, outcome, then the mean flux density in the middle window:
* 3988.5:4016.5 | -3.0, 21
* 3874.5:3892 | 1.5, 12.9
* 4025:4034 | -0.4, 21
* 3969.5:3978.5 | 3.6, 10.8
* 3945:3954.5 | 0.8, 15.4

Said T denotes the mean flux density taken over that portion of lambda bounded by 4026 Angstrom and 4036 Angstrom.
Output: 20.7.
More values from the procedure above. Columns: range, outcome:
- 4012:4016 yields 23.7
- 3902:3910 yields 13.6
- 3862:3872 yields 15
